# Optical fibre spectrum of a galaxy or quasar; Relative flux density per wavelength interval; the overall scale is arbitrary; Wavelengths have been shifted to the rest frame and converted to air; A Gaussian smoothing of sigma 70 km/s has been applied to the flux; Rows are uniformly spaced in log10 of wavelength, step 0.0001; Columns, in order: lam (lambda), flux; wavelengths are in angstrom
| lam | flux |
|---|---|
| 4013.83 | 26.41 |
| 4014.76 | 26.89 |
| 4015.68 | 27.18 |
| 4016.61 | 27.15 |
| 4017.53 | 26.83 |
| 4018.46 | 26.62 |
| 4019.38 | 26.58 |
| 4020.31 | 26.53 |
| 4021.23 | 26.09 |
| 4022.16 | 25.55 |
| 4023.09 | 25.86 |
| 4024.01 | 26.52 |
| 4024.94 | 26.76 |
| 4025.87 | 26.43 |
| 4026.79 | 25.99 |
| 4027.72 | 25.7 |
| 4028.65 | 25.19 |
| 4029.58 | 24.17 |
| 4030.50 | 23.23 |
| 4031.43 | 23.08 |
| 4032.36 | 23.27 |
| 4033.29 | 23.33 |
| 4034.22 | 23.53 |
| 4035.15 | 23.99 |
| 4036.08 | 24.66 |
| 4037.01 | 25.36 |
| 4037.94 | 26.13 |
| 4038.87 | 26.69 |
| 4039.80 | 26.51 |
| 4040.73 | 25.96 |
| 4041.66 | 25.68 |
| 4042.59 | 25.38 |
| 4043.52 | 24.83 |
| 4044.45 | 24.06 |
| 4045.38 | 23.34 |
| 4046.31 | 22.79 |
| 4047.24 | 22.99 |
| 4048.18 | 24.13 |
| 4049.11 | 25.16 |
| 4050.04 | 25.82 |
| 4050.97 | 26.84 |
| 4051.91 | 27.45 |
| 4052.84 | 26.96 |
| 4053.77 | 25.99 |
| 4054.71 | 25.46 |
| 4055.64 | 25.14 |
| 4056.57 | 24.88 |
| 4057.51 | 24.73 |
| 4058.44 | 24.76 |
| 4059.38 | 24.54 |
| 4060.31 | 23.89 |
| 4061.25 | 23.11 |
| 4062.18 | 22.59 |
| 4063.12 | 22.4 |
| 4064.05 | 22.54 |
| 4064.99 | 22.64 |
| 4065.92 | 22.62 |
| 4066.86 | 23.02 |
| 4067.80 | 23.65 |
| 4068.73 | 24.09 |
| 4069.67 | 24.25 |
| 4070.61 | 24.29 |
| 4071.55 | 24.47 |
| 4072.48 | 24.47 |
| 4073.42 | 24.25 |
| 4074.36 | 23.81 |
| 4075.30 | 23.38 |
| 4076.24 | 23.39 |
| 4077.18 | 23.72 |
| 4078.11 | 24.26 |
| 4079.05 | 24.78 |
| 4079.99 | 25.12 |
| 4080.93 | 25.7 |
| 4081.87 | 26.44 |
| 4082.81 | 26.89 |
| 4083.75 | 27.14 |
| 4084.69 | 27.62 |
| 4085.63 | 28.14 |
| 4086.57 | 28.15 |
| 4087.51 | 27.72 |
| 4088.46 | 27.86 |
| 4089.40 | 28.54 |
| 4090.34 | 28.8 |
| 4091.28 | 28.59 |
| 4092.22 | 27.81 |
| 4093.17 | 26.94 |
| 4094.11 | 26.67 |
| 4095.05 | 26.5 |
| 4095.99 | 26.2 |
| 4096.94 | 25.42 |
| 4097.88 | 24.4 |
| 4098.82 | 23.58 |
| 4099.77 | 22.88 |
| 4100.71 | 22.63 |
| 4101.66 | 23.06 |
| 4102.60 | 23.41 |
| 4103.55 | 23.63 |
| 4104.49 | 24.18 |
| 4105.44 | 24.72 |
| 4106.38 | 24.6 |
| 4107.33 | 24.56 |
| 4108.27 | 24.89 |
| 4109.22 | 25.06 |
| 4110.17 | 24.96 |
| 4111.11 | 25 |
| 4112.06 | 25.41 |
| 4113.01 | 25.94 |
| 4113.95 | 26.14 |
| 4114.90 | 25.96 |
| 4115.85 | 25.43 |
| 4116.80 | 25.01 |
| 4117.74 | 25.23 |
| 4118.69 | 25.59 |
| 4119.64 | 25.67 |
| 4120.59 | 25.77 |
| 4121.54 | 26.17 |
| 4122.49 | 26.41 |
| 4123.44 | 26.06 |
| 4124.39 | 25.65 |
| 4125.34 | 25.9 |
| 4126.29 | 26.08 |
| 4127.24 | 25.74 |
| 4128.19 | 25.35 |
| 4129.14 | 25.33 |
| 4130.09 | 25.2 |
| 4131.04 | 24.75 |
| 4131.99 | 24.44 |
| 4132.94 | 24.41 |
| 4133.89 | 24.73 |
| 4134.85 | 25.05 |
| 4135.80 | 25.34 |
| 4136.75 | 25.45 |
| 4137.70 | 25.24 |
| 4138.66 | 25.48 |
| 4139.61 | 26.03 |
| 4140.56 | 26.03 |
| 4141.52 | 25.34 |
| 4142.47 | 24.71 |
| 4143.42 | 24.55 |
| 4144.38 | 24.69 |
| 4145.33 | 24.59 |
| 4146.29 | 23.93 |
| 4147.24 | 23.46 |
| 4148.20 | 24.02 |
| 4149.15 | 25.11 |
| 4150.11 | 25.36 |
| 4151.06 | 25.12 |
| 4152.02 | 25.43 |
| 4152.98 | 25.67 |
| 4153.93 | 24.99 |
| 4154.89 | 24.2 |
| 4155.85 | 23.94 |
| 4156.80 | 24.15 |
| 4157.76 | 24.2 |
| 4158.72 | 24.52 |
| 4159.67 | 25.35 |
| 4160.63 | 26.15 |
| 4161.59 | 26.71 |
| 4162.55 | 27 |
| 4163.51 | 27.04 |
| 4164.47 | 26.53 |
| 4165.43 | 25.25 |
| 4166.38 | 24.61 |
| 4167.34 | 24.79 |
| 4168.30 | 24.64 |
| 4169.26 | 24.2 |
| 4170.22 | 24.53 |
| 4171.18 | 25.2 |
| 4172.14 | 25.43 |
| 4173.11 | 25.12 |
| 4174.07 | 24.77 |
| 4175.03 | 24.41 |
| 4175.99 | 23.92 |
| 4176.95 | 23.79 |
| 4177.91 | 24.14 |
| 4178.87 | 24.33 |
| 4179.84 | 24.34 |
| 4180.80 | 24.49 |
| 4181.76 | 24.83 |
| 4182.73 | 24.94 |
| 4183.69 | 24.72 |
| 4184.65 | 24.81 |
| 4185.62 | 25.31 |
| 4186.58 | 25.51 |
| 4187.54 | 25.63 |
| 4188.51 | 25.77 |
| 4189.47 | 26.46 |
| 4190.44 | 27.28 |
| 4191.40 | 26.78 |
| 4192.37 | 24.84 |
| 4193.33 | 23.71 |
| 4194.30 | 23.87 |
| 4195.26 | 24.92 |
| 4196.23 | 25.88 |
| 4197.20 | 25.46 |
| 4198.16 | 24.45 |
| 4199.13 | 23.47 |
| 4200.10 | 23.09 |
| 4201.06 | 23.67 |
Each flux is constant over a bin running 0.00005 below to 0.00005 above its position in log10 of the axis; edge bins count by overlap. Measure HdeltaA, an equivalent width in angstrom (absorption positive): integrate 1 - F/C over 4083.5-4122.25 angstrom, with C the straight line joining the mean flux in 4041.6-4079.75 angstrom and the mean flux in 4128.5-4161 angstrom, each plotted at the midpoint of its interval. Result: -1.80 angstrom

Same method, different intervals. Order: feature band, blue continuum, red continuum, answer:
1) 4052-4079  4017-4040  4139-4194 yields 1.3 angstrom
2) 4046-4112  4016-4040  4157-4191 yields 0.8 angstrom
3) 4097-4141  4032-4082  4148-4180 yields -0.5 angstrom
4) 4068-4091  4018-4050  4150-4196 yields -0.6 angstrom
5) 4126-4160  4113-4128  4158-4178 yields 0.7 angstrom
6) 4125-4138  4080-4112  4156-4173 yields 0.2 angstrom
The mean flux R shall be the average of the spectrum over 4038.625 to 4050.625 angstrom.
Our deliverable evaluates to 24.9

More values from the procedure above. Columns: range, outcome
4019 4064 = 25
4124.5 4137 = 25.2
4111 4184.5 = 25.1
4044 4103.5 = 25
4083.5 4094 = 27.9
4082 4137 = 25.7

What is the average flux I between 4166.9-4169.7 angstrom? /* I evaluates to 24.5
